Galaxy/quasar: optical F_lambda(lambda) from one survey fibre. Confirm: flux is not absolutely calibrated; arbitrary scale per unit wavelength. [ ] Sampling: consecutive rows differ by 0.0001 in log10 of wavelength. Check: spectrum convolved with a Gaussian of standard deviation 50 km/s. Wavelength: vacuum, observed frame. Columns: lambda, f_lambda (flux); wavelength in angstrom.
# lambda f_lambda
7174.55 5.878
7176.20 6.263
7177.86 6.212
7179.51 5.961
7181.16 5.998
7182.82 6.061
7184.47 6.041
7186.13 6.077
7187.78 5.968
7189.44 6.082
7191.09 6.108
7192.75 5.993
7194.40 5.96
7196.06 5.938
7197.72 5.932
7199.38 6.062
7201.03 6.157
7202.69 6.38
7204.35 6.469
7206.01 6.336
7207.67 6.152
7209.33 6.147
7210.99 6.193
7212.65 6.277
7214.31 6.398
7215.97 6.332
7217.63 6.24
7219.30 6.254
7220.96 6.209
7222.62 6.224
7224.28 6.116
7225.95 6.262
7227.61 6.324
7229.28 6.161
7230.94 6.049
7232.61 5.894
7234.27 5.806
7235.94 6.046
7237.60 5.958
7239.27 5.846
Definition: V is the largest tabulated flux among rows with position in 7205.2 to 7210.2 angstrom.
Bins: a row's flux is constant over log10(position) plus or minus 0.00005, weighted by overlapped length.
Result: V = 6.336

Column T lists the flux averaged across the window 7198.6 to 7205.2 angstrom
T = 6.27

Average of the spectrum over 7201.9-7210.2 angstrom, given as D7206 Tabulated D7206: 6.29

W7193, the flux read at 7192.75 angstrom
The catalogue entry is 5.993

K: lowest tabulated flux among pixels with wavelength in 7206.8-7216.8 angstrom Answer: 6.147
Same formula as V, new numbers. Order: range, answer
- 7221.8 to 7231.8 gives 6.324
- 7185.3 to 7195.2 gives 6.108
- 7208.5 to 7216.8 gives 6.398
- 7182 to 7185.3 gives 6.061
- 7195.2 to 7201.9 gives 6.157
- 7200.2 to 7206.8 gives 6.469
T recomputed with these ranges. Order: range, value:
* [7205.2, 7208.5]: 6.24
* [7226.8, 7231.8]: 6.17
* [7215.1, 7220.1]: 6.27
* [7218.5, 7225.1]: 6.21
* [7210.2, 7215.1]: 6.29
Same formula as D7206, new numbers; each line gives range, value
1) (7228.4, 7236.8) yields 5.99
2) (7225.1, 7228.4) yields 6.29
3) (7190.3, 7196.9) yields 6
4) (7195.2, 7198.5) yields 5.92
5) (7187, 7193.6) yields 6.04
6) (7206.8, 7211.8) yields 6.16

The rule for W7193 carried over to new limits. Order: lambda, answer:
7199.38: 6.062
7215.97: 6.332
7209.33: 6.147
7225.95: 6.262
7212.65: 6.277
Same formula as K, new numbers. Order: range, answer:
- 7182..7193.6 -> 5.968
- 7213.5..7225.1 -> 6.116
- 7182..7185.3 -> 6.041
